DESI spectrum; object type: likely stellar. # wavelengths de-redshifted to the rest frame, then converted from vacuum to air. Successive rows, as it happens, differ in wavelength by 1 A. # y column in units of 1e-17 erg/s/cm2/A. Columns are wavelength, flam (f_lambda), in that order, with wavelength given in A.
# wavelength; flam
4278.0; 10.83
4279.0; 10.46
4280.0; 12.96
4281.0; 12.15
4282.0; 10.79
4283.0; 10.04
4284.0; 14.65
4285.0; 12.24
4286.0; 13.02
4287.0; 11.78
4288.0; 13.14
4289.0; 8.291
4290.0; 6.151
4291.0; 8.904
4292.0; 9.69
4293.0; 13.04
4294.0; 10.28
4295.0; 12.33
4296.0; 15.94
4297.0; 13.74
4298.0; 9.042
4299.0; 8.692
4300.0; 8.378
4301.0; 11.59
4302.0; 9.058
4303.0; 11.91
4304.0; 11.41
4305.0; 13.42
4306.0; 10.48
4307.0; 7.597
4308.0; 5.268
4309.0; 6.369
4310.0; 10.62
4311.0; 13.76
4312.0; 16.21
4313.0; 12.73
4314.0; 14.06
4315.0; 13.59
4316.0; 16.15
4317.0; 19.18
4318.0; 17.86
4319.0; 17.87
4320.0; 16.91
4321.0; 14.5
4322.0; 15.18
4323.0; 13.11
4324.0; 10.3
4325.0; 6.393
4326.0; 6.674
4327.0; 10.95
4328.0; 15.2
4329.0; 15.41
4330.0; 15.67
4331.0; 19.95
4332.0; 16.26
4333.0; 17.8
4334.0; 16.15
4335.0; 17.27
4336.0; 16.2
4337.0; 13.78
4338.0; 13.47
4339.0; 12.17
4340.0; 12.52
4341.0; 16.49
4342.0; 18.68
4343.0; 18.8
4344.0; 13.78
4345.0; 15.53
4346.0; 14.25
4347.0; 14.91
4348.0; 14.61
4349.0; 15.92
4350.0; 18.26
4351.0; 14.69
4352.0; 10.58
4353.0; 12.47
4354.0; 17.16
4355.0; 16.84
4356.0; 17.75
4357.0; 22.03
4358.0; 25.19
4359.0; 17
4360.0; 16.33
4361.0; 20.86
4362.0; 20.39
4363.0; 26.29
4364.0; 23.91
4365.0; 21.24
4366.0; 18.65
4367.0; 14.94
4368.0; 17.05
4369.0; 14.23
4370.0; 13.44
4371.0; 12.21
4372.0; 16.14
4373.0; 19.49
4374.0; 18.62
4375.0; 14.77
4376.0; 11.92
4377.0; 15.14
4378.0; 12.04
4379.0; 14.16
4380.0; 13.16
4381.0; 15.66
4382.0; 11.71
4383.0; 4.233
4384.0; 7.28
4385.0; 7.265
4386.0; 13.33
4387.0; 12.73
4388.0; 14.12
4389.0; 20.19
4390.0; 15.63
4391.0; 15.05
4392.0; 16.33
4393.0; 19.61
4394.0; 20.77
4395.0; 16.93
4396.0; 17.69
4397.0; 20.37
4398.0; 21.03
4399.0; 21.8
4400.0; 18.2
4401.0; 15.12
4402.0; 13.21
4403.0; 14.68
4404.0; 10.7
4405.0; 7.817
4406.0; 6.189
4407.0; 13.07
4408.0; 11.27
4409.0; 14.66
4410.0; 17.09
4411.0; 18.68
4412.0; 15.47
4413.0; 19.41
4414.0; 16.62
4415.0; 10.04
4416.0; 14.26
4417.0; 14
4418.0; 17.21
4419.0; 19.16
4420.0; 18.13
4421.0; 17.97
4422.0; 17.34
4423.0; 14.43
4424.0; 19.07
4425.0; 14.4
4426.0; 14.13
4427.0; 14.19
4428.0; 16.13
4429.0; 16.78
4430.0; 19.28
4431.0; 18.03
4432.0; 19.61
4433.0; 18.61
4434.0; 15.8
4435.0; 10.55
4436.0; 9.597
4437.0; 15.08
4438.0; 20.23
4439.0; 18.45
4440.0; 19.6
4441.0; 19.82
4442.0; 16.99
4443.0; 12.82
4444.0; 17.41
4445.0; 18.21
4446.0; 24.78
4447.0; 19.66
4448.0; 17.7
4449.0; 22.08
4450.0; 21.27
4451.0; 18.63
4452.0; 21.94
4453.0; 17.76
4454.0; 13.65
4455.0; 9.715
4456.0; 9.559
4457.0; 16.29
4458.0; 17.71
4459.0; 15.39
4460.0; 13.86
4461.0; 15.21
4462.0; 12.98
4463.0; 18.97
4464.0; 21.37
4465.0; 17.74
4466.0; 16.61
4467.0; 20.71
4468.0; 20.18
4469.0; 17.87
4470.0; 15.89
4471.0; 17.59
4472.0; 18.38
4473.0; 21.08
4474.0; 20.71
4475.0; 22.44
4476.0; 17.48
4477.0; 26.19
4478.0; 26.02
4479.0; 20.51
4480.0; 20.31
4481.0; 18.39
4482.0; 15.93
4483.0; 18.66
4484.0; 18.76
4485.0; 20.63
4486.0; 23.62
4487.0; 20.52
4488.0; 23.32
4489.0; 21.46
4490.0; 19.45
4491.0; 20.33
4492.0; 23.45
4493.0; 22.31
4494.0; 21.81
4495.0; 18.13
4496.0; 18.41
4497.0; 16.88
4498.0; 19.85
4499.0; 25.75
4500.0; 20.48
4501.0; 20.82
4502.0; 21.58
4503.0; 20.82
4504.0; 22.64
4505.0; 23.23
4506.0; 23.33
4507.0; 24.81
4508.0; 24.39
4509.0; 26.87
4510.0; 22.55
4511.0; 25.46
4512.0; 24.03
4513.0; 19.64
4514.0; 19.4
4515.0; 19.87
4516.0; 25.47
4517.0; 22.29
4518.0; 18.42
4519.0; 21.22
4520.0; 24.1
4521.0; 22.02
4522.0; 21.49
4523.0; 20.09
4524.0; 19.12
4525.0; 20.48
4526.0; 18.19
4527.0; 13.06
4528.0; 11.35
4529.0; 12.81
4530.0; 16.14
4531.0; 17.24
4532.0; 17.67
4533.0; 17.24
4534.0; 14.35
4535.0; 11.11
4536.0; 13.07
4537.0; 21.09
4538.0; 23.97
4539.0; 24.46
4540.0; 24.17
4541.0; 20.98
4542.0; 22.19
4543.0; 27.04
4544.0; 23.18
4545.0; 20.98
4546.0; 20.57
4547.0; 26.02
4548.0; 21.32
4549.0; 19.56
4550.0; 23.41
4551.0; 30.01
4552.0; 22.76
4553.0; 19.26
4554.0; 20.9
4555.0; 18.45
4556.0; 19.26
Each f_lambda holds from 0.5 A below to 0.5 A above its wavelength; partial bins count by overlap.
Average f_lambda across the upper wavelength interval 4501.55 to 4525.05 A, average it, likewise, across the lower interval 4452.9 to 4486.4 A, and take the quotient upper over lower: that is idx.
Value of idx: 1.22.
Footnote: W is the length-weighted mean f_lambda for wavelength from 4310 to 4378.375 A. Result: 15.8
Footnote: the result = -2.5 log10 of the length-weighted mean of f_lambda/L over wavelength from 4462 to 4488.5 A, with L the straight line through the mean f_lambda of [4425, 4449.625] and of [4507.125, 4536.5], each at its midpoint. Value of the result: -0.094 mag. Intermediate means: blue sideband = 17.3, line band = 19.9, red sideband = 19.4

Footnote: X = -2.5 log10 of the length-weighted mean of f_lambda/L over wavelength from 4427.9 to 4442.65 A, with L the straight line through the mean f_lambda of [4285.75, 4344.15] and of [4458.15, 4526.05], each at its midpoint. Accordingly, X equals 0.07 mag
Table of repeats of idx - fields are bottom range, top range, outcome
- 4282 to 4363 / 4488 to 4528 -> 1.53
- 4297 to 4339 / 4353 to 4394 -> 1.23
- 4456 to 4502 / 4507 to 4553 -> 1.06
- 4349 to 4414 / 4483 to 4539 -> 1.28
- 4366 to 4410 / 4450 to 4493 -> 1.29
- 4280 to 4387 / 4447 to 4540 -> 1.40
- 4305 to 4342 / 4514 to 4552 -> 1.46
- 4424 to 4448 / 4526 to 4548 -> 1.12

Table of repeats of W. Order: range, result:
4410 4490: 17.8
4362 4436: 15.6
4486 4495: 21.5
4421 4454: 17.5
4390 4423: 15.9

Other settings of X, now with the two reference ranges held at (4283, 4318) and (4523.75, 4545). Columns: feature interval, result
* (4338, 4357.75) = -0.20 mag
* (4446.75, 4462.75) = -0.02 mag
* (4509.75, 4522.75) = -0.21 mag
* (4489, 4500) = -0.19 mag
